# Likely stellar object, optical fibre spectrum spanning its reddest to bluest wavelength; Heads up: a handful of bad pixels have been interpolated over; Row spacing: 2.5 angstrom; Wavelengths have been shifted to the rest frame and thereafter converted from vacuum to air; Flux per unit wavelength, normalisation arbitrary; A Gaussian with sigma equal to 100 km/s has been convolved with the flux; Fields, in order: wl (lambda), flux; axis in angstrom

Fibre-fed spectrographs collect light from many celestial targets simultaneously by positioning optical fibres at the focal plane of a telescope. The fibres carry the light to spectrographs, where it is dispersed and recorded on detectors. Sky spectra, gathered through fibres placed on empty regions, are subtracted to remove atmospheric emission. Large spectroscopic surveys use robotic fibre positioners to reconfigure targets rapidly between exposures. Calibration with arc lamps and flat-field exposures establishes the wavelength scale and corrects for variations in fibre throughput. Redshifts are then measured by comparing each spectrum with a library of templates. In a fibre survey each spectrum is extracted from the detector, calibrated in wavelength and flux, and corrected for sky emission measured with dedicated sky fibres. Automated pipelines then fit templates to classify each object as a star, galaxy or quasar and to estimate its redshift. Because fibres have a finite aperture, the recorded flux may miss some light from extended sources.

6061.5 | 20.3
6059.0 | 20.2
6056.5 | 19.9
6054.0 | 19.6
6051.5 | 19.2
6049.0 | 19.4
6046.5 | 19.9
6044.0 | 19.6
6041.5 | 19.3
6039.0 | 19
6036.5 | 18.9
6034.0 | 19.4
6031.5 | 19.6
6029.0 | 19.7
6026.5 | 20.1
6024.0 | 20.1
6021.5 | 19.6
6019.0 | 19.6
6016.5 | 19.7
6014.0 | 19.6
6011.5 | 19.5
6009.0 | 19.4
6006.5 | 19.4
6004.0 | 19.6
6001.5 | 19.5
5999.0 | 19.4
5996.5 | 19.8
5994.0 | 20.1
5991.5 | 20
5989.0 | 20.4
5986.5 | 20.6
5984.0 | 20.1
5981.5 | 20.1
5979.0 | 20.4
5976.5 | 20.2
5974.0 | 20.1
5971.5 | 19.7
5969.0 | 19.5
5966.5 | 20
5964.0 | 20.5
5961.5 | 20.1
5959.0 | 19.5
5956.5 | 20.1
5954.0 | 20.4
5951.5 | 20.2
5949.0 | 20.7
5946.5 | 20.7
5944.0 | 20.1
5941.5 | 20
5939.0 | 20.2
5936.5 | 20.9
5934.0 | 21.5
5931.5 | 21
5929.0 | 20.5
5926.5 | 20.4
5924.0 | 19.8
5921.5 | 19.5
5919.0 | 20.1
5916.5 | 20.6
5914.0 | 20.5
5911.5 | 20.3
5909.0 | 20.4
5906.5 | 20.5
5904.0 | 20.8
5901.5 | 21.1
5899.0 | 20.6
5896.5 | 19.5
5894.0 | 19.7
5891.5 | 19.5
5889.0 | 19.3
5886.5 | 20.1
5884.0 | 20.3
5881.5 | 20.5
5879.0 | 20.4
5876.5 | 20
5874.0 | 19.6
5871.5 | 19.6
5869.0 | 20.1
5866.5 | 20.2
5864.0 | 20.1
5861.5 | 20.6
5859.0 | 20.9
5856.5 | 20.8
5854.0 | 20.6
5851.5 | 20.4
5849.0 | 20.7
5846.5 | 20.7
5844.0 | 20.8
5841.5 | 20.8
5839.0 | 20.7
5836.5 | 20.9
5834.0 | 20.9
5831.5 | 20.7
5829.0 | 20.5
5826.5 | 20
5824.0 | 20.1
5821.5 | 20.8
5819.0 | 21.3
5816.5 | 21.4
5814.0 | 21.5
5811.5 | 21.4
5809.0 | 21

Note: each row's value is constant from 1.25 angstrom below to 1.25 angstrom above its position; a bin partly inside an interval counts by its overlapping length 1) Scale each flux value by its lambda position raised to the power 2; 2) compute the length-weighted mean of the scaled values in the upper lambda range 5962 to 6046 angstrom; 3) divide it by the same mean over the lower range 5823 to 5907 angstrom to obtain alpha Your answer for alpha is 1.02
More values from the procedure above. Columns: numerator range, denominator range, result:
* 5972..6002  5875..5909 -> 1.03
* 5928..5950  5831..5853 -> 1.03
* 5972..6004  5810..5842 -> 1.02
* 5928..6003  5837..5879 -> 1.03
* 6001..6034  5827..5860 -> 1.01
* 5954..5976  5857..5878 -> 1.02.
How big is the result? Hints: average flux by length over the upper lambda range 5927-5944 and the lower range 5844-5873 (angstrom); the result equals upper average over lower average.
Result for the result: 1.0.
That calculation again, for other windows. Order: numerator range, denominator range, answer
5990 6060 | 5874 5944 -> 0.97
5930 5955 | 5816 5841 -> 0.99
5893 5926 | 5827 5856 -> 0.98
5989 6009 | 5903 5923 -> 0.97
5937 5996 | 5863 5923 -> 1.00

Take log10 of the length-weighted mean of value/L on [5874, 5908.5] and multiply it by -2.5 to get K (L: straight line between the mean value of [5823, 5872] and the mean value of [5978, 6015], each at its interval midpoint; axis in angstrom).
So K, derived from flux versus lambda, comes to 0.009 mag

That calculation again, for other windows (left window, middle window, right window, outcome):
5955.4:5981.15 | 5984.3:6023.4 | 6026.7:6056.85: 0.00 mag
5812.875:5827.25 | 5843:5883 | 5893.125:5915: 0.01 mag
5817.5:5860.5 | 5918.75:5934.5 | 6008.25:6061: -0.01 mag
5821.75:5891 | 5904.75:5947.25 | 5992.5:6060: -0.02 mag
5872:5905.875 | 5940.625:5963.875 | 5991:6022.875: -0.02 mag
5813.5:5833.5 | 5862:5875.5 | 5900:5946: 0.04 mag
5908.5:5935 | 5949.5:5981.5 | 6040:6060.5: 0.00 mag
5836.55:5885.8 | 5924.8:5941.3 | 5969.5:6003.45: -0.03 mag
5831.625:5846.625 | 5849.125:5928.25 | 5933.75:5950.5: 0.02 mag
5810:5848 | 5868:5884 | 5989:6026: 0.03 mag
